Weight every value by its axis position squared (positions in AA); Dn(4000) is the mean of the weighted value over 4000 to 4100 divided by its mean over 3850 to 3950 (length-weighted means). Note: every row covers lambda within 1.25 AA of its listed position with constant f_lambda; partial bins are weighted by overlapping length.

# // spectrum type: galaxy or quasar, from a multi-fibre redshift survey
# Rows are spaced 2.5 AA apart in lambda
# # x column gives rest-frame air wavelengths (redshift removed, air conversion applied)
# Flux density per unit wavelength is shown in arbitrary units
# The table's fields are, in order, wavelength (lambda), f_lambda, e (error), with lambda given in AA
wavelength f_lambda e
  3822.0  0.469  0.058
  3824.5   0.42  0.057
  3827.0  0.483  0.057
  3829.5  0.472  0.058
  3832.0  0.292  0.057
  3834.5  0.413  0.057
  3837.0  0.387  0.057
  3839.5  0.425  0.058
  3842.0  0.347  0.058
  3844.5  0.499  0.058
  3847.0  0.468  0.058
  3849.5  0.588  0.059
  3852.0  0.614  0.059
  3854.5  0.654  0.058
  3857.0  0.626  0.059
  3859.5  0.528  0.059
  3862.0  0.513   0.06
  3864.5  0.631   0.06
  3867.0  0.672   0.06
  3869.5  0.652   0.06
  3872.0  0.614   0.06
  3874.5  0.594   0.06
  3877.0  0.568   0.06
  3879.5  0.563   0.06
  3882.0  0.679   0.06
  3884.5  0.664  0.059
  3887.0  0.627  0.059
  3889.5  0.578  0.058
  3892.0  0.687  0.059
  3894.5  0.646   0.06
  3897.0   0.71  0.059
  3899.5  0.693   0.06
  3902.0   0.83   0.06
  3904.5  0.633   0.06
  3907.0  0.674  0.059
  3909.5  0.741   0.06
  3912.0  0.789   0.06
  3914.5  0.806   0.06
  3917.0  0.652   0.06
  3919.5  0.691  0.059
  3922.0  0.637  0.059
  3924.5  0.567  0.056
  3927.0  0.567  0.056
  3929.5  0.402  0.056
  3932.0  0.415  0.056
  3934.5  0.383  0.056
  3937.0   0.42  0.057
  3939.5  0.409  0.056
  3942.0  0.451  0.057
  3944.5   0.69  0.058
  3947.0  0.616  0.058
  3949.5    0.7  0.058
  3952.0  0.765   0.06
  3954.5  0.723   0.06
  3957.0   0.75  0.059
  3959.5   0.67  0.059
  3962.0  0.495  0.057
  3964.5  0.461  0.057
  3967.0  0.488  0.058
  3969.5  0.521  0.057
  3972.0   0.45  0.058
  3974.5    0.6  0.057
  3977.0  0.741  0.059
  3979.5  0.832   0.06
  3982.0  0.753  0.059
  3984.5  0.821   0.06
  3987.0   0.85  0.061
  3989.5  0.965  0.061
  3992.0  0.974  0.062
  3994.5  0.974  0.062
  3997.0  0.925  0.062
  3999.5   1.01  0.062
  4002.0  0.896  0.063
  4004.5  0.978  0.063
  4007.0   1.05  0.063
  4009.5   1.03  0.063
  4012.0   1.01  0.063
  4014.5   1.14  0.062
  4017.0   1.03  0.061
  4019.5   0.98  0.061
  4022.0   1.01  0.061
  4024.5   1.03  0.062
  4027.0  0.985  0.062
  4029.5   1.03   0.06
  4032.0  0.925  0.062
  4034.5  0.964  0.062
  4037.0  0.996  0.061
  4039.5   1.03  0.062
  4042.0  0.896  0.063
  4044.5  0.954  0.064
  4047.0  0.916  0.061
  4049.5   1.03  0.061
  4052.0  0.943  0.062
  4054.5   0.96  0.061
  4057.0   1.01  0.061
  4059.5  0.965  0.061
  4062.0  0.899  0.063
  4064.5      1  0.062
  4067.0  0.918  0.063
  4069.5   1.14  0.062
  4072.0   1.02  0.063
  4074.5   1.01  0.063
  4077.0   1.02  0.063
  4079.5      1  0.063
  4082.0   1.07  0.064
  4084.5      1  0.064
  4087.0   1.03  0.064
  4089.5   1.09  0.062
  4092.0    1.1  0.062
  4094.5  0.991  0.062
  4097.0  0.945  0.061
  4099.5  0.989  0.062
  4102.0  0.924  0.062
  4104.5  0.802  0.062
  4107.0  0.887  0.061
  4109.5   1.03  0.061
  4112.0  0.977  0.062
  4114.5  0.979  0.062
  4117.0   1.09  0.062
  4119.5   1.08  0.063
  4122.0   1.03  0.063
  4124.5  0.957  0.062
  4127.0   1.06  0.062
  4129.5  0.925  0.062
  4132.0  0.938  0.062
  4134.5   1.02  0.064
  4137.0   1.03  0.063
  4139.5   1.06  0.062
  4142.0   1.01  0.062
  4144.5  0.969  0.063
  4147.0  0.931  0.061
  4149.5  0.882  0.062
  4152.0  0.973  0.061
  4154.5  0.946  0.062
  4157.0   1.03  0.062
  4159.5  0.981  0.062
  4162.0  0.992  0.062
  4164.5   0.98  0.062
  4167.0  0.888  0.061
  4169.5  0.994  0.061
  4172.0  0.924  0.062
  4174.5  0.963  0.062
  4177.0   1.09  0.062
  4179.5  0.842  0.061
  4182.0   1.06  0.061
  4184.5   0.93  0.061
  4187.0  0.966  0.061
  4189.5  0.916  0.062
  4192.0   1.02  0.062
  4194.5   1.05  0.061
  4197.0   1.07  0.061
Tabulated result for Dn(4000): 1.8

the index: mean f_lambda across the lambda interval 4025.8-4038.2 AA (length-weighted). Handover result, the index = 0.98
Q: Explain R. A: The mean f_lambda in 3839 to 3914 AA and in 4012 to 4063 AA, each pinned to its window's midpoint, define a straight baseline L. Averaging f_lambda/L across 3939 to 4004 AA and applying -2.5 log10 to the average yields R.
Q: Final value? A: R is 0.171 mag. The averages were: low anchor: 0.621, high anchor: 0.986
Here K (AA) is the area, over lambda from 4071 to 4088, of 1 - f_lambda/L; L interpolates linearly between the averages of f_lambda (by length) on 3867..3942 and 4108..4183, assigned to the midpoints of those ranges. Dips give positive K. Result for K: -2.6 AA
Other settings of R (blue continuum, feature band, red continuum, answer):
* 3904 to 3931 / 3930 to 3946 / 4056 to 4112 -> 0.44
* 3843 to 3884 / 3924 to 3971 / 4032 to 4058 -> 0.36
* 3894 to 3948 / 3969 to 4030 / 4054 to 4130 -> -0.15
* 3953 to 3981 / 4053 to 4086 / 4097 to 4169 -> -0.19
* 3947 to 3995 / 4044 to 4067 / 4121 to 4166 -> -0.15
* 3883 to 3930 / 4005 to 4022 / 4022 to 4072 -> -0.15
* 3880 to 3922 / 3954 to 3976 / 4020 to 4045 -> 0.41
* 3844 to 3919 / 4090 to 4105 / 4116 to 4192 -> -0.07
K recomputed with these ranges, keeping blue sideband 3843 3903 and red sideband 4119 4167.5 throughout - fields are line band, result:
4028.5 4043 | -2.3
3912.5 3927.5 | 0.4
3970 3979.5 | 1.7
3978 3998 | -2.8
